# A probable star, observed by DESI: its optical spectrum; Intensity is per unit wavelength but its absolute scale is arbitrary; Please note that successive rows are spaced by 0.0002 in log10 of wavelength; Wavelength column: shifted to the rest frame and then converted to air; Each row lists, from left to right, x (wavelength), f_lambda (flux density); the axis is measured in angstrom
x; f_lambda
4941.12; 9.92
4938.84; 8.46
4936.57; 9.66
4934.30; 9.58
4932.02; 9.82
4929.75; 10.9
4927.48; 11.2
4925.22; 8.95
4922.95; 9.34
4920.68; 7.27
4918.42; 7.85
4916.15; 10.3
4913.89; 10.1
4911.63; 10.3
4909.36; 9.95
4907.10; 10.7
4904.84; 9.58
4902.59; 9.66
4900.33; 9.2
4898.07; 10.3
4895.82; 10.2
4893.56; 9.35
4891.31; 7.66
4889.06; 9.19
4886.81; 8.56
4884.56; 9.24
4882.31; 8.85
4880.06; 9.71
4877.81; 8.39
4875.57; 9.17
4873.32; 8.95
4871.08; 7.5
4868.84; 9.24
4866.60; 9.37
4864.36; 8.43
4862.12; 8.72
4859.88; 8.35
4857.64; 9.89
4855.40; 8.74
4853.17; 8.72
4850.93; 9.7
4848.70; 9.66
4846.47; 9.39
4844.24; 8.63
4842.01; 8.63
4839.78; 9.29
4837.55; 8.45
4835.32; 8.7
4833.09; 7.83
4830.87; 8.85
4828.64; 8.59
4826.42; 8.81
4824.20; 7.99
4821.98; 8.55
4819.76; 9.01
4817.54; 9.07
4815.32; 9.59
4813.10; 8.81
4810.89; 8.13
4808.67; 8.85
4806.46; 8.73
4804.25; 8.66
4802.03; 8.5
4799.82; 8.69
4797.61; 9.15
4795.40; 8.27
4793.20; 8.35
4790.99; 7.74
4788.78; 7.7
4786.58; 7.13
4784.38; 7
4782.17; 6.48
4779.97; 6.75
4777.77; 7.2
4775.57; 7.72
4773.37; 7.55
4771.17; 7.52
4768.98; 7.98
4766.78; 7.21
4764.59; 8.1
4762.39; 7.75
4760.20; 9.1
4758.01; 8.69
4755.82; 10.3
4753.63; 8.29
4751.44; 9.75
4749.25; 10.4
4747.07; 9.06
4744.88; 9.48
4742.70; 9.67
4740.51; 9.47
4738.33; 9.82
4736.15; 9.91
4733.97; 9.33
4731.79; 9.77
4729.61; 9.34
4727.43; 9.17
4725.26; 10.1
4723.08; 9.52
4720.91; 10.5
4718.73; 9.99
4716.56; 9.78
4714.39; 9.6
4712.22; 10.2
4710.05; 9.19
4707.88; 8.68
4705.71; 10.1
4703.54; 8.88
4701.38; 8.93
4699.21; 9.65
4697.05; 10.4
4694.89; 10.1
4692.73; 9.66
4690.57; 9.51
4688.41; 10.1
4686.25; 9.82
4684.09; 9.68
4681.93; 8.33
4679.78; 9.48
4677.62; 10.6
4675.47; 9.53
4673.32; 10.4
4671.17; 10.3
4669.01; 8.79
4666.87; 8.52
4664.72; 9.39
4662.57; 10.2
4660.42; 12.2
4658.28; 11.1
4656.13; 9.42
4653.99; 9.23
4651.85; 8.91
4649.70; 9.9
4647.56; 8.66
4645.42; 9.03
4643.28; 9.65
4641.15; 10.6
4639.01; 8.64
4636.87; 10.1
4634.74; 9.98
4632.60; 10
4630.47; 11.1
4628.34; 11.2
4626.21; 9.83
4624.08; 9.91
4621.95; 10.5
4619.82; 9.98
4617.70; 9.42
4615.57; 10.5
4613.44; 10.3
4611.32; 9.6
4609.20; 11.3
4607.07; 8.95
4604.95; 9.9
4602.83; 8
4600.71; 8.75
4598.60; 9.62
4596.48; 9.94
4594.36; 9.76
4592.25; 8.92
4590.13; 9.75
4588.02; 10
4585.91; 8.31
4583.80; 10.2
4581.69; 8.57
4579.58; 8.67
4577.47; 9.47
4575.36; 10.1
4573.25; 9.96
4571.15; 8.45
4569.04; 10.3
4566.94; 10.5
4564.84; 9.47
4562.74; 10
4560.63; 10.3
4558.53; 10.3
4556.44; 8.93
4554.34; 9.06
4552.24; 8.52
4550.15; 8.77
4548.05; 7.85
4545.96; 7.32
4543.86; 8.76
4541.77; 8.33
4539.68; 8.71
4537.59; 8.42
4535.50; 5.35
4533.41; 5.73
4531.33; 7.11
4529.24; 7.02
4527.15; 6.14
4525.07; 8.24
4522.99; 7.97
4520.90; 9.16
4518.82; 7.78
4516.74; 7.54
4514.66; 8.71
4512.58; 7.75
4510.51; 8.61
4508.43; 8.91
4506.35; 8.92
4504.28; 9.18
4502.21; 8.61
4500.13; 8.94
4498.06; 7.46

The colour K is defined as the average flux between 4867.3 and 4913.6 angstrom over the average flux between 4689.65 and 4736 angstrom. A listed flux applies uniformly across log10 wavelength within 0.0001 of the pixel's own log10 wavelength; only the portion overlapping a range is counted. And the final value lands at 0.96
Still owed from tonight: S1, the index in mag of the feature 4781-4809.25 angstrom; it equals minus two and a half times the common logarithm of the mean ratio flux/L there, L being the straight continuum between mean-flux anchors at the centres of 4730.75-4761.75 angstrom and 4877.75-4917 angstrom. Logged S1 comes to 0.18 mag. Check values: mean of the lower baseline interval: 9.48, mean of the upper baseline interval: 9.54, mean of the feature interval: 8.08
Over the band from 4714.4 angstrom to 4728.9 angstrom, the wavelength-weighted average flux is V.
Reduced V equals 9.81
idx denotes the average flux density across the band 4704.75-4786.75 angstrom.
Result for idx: 8.9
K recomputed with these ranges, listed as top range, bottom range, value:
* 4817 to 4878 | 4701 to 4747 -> 0.92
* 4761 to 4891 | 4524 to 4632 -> 0.93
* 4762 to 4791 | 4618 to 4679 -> 0.75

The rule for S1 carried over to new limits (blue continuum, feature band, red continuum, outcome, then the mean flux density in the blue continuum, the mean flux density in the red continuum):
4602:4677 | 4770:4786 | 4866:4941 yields 0.32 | 9.87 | 9.36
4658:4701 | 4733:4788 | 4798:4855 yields 0.10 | 9.85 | 8.8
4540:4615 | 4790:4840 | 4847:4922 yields 0.07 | 9.34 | 9.18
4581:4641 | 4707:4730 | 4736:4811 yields -0.09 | 9.77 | 8.41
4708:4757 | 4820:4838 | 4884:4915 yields 0.13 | 9.64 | 9.58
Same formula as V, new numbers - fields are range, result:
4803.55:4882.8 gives 8.83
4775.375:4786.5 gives 6.98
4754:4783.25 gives 7.88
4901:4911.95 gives 9.98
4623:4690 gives 9.82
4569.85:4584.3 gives 9.32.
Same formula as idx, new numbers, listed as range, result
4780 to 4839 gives 8.35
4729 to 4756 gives 9.56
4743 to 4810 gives 8.29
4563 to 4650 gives 9.7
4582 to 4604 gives 9.31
